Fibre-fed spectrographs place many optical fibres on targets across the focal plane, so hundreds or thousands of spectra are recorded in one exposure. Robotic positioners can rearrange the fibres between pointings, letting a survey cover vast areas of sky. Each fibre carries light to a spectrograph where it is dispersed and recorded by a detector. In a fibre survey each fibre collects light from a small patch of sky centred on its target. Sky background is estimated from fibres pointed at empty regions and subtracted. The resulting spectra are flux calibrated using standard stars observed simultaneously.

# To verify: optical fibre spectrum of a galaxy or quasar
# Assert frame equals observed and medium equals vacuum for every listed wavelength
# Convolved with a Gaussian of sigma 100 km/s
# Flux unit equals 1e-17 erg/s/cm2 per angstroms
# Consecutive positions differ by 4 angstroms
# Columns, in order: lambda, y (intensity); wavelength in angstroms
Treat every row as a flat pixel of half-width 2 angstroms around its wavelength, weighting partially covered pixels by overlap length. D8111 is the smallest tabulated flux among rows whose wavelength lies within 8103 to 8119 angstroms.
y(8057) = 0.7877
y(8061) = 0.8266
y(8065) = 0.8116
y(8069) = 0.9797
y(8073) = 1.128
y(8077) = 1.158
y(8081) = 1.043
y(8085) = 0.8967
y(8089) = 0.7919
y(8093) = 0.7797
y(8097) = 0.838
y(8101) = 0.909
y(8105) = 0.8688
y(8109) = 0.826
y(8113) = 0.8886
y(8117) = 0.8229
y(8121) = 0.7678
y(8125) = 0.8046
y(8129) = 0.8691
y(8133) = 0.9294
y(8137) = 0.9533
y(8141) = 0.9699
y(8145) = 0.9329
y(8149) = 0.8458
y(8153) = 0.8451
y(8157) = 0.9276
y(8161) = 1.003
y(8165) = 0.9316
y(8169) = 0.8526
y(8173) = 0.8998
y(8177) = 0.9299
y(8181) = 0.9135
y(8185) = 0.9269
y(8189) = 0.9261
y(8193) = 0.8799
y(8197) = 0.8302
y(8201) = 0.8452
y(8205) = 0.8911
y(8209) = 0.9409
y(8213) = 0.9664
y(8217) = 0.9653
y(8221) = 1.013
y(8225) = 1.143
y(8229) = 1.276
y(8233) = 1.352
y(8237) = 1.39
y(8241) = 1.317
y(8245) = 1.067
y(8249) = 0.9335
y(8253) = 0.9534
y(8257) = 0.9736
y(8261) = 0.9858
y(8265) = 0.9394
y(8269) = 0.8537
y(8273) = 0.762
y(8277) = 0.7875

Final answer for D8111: 0.8229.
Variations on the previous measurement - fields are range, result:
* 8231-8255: 0.9335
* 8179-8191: 0.9135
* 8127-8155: 0.8451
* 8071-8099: 0.7797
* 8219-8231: 1.013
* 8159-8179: 0.8526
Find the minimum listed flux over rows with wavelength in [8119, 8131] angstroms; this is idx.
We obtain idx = 0.7678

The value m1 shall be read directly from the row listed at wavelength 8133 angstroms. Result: 0.9294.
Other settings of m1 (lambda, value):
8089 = 0.7919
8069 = 0.9797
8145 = 0.9329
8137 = 0.9533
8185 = 0.9269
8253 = 0.9534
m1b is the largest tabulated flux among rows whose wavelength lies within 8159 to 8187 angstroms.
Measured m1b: 1.003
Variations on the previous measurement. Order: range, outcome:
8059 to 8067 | 0.8266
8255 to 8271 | 0.9858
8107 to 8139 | 0.9533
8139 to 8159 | 0.9699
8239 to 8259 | 1.317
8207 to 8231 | 1.276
